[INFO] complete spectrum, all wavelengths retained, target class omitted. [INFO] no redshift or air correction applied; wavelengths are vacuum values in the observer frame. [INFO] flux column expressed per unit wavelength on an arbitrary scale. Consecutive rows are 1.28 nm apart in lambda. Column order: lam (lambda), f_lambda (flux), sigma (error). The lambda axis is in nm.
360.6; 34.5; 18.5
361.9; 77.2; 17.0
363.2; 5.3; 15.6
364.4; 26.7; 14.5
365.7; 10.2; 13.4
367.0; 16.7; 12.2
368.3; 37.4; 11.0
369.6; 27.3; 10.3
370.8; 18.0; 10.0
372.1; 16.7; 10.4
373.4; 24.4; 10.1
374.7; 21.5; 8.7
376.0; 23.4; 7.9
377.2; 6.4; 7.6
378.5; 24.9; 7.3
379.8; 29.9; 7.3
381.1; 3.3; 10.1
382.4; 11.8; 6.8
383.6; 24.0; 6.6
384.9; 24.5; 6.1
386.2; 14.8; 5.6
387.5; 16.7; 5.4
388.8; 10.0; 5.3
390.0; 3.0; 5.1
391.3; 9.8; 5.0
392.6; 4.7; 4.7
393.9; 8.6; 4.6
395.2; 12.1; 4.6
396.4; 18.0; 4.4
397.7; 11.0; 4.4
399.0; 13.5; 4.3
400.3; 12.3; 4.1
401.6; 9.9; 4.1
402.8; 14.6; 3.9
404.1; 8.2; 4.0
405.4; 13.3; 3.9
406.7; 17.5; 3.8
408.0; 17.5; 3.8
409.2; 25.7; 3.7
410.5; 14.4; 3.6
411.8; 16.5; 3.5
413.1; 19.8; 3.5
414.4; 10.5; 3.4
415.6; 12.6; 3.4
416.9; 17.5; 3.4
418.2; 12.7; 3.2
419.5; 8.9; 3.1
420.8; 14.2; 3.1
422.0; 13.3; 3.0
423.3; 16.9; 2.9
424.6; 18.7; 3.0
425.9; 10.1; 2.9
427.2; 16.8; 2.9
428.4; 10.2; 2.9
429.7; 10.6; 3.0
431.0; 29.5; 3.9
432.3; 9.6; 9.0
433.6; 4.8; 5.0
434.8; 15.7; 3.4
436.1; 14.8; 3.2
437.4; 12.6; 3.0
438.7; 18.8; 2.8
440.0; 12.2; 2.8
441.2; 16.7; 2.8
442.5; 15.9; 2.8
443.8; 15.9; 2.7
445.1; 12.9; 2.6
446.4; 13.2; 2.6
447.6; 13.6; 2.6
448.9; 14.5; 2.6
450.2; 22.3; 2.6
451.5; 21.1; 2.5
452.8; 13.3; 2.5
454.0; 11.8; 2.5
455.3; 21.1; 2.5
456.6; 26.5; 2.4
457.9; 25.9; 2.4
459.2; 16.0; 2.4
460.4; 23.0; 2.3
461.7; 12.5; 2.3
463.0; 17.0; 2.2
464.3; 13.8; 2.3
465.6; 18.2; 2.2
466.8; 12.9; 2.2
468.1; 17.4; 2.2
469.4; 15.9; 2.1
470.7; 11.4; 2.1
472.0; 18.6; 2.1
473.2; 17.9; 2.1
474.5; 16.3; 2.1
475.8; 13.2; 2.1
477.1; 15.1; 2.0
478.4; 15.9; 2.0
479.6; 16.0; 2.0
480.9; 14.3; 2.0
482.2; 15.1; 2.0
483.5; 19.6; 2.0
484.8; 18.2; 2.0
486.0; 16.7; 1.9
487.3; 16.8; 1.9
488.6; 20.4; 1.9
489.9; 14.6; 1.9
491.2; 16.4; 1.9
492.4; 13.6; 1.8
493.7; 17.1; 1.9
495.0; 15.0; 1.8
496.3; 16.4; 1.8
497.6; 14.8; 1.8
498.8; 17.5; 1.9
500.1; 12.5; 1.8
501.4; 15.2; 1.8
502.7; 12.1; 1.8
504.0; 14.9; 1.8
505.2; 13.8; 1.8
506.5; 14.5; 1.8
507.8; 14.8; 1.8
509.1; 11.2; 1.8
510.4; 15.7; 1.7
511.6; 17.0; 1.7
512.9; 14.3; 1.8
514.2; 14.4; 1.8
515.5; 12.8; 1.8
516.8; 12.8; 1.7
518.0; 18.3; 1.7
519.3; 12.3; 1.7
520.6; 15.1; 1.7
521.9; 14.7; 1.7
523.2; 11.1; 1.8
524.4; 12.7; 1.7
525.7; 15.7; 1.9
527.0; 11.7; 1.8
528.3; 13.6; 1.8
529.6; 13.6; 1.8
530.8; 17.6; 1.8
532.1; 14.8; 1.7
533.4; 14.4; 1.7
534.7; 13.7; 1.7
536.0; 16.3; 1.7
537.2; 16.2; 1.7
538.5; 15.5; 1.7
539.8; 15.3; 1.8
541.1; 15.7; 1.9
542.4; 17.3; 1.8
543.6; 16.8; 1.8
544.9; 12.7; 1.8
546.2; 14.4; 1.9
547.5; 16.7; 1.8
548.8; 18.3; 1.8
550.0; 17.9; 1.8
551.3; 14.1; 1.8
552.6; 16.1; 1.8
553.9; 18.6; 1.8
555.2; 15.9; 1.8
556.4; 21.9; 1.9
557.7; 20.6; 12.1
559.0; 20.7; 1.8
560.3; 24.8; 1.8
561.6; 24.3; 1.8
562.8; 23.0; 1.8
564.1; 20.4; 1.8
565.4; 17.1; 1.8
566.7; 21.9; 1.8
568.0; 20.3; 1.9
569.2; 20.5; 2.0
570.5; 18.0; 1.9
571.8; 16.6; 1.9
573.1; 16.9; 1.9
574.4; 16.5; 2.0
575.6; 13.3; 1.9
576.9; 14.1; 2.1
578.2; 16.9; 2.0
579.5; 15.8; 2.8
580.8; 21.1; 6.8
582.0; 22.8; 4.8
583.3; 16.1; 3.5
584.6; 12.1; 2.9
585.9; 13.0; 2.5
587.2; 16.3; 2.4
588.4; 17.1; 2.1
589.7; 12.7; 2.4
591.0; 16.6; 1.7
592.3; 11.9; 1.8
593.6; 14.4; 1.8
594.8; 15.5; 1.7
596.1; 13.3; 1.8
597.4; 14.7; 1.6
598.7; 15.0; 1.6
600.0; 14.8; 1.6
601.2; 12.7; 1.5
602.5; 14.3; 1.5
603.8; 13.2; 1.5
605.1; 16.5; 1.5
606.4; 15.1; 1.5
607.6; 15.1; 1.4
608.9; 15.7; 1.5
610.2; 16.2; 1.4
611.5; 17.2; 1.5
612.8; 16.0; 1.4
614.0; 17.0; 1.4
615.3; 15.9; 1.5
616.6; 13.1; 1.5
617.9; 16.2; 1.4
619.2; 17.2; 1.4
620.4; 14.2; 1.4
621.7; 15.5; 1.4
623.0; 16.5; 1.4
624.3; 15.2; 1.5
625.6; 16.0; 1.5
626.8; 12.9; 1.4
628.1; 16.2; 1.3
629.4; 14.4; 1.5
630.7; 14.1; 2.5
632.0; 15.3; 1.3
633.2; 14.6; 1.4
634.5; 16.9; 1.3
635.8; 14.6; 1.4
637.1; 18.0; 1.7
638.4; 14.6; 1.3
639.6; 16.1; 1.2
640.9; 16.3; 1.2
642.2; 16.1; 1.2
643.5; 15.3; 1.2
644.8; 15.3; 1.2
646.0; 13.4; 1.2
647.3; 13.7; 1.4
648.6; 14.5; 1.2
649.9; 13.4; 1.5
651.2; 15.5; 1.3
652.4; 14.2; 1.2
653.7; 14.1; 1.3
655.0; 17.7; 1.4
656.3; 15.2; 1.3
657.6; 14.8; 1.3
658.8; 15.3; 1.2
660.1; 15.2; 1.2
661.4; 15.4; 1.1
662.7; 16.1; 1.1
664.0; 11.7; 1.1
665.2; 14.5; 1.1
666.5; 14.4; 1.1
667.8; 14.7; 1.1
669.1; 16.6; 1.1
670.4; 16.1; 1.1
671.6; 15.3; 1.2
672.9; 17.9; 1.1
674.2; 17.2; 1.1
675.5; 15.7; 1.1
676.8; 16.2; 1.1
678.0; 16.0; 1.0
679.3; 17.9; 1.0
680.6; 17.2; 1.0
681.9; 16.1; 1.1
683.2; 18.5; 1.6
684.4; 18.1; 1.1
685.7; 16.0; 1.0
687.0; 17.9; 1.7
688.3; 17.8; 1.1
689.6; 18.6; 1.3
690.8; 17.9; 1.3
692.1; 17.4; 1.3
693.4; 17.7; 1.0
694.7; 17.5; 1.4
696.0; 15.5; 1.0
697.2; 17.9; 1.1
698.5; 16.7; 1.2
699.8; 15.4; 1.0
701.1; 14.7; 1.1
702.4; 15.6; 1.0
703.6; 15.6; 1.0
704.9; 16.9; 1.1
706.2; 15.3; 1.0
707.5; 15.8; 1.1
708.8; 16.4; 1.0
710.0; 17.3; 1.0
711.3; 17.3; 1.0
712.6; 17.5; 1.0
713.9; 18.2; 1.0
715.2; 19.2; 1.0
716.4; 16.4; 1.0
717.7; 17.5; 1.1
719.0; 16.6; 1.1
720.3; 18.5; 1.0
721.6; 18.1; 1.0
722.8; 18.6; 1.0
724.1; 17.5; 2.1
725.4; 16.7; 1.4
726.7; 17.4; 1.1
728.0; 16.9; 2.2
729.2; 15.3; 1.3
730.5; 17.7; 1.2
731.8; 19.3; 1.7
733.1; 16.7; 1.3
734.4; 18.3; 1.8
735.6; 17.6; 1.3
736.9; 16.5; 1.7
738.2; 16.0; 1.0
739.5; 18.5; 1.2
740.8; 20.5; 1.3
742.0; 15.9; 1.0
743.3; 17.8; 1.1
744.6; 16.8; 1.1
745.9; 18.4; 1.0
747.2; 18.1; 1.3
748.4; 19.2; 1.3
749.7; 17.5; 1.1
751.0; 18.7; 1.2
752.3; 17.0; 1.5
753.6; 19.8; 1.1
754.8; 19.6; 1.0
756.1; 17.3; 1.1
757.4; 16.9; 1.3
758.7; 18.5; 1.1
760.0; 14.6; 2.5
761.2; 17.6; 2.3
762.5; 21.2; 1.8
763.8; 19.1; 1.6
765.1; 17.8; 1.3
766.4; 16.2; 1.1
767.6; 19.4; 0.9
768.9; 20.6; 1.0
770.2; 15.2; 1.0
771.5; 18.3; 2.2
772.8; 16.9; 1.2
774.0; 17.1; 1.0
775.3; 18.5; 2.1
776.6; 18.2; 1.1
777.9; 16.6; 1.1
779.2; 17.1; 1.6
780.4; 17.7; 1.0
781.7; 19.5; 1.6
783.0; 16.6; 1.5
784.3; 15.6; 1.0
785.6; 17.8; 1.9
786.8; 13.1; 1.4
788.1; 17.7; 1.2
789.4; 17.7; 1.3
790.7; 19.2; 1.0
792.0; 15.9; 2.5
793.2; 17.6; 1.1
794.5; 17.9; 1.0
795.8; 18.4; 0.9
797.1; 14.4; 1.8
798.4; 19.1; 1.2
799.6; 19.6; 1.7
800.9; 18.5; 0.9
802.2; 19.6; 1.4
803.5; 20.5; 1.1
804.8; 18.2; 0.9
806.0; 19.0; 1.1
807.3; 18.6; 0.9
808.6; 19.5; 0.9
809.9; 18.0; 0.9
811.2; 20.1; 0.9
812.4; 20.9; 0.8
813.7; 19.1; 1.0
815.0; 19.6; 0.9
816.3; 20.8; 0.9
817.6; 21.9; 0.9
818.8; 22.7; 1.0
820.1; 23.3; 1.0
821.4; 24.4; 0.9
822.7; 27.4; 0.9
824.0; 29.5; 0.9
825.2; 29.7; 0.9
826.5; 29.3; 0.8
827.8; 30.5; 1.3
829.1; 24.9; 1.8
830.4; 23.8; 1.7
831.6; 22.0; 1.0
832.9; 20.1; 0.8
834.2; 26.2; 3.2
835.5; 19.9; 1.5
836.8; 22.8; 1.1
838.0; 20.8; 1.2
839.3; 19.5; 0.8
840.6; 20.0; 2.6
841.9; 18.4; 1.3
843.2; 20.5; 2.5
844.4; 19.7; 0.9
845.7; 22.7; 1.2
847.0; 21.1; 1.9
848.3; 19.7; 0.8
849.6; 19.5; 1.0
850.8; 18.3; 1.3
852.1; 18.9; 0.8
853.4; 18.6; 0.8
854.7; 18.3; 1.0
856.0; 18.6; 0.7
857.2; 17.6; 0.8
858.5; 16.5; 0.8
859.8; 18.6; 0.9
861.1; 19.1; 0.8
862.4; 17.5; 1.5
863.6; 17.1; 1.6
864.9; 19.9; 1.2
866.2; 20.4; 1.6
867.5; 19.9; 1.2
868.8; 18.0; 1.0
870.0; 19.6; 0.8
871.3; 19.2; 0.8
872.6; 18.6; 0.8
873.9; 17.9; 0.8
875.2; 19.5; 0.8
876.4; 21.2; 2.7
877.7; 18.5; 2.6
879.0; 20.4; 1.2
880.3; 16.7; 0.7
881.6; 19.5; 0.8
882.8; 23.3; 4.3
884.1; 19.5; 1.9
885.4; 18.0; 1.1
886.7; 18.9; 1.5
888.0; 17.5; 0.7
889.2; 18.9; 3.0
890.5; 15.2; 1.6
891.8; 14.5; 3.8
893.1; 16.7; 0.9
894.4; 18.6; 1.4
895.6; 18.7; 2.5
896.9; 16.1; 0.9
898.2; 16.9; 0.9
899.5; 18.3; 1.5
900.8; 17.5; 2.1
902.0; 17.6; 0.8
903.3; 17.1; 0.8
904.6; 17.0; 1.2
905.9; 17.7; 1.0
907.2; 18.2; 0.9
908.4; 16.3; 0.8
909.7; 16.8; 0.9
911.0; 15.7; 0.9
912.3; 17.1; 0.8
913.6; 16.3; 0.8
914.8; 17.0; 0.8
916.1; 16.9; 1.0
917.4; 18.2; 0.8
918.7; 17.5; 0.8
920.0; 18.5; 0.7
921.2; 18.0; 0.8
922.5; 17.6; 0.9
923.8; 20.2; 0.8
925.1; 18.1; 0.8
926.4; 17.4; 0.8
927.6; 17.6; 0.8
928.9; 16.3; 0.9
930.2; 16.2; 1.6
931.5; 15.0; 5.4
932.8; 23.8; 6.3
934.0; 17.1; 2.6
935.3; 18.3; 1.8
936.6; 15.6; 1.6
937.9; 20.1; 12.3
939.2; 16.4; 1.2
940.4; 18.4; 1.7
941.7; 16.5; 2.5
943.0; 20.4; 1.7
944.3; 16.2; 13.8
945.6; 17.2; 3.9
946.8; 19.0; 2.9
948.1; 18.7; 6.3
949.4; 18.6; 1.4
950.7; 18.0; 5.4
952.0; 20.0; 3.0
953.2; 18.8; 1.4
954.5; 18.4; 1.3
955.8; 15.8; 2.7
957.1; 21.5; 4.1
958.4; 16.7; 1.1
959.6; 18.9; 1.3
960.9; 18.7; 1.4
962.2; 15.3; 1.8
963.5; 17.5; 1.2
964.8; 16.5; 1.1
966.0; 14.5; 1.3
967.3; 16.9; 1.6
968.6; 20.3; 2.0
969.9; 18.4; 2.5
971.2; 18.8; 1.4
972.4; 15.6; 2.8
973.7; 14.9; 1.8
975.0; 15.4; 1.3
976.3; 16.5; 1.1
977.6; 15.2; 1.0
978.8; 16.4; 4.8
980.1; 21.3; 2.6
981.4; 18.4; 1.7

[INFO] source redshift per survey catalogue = 0.257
